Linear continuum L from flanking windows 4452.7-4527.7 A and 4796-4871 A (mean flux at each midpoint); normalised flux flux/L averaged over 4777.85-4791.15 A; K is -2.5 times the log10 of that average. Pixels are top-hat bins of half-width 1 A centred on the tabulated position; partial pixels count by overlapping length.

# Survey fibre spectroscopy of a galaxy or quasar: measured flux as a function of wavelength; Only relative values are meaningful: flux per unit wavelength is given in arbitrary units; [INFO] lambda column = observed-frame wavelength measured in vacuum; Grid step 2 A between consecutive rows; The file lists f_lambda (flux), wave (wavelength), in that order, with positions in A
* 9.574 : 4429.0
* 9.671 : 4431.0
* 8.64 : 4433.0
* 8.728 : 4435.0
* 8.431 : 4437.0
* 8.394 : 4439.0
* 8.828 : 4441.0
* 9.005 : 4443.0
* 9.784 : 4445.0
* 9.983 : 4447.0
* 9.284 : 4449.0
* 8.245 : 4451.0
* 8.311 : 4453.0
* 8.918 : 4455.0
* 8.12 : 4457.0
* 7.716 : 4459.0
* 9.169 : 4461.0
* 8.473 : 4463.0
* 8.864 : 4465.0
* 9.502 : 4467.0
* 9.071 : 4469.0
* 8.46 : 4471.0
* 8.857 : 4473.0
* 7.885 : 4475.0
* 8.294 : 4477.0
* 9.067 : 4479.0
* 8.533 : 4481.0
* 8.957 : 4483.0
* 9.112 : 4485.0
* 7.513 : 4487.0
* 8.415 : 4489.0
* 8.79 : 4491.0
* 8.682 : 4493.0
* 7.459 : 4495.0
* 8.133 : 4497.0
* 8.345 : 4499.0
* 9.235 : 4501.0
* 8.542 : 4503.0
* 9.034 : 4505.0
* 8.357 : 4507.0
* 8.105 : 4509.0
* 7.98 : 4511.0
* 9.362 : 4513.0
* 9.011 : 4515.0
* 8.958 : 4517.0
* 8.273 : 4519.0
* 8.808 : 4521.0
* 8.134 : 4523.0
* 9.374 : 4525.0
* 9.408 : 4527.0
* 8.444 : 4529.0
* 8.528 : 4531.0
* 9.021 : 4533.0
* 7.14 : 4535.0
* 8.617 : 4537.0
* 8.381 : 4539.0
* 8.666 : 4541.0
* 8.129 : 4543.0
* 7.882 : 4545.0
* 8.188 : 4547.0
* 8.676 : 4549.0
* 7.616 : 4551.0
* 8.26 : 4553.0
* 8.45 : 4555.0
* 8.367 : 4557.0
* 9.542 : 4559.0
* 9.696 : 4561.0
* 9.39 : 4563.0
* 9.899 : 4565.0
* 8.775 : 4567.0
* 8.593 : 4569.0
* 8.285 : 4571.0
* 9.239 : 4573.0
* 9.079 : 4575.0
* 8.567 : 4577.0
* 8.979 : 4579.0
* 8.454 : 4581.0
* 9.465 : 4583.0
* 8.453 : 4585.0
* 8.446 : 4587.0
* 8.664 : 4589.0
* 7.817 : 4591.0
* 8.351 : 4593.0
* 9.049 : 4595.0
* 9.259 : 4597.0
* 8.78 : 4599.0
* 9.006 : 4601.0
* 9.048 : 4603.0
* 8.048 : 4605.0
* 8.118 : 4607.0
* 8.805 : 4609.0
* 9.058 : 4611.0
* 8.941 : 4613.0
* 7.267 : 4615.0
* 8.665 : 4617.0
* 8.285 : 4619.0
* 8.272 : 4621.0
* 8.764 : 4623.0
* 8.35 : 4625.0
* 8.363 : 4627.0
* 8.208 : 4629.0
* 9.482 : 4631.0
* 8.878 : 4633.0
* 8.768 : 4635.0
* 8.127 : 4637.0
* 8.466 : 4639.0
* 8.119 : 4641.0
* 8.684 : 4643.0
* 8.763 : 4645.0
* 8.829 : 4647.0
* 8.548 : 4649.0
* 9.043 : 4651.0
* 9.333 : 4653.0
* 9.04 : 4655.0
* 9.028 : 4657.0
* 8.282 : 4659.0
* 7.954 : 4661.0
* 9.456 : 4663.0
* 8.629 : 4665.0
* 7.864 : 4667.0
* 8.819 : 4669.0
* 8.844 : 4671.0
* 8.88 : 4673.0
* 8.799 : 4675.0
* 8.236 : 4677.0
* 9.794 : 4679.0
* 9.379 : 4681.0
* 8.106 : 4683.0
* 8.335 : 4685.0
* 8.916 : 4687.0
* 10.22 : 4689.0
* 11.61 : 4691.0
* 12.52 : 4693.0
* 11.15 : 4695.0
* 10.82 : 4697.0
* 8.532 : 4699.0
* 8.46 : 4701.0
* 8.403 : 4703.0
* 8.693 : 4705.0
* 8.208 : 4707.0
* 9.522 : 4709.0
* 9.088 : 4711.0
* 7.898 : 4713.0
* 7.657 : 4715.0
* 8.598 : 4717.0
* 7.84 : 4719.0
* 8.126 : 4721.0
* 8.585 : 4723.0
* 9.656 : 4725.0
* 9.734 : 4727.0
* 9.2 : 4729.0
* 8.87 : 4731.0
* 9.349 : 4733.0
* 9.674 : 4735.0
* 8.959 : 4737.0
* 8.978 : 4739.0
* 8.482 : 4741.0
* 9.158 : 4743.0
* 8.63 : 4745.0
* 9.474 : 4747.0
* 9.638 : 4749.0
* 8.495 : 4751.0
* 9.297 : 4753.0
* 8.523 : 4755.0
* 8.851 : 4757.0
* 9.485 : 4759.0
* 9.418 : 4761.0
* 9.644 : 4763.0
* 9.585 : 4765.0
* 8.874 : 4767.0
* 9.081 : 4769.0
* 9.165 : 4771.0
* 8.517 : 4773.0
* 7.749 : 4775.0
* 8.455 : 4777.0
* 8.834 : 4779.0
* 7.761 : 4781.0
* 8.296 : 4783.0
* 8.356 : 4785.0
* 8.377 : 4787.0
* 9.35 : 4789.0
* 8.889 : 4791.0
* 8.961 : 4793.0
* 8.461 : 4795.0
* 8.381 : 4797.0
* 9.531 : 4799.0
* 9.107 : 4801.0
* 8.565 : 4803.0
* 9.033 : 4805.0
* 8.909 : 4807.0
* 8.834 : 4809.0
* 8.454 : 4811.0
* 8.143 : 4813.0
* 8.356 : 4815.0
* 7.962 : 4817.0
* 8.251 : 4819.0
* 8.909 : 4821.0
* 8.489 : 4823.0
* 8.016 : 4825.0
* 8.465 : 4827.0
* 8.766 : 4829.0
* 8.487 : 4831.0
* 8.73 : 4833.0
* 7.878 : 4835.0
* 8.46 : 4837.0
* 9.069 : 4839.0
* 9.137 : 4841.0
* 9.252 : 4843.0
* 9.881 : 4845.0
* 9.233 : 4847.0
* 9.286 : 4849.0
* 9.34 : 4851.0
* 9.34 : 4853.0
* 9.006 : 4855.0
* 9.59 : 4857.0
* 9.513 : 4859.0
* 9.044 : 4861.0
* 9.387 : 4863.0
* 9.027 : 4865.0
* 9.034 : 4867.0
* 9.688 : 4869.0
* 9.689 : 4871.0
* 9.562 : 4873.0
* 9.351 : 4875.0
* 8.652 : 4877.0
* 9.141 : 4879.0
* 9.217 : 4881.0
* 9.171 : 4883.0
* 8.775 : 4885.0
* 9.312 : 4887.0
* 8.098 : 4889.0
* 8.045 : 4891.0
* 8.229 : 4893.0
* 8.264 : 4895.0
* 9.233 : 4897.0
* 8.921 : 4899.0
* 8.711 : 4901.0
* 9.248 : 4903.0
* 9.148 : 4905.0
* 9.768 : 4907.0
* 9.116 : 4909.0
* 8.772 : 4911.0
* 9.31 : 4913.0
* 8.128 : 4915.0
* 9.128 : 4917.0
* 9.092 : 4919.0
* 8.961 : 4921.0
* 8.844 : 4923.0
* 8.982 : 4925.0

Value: 0.04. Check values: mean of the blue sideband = 8.61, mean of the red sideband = 8.89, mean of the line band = 8.53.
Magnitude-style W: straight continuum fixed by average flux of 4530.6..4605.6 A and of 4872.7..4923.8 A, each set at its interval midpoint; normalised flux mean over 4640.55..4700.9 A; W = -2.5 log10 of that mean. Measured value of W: -0.05 mag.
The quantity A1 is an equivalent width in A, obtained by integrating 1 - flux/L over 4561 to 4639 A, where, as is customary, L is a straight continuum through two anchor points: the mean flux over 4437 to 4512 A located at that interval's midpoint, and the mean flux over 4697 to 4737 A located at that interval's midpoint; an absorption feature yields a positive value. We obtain 0.2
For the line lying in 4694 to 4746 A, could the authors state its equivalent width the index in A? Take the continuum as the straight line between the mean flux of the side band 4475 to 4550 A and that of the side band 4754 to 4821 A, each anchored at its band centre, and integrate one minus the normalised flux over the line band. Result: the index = -1.5 A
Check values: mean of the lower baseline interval 8.52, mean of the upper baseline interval 8.73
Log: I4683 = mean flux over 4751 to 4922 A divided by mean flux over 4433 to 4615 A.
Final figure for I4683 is 1.0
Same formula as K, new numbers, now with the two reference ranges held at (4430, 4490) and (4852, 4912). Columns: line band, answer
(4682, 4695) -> -0.13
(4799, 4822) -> 0.05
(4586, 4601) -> 0.02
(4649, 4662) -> 0.02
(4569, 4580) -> 0.00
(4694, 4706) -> -0.05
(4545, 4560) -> 0.05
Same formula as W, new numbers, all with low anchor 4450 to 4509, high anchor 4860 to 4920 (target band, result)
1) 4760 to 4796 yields 0.01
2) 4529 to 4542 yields 0.03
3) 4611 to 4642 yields 0.03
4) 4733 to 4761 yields -0.03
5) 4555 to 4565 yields -0.07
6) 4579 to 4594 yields 0.01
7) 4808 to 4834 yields 0.06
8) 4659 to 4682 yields 0.00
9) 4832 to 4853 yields -0.01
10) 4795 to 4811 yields 0.01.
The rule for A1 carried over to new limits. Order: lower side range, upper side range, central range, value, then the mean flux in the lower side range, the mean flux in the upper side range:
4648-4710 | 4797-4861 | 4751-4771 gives -0.4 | 9.14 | 8.83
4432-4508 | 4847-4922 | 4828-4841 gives 0.6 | 8.66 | 9.06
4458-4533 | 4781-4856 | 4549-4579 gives -0.7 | 8.62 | 8.74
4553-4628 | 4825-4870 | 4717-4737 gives -0.2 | 8.71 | 9.05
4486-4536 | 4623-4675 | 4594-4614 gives -0.4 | 8.52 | 8.67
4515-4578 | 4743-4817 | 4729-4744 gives -0.5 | 8.66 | 8.81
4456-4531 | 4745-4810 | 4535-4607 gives 0.1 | 8.61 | 8.87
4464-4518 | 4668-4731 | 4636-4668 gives 1.3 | 8.61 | 9.11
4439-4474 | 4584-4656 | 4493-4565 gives 1.4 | 8.84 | 8.61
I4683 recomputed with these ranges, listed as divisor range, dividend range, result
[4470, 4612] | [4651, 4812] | 1.04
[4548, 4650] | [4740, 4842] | 1.01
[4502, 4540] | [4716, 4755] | 1.04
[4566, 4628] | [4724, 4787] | 1.04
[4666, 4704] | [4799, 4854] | 0.94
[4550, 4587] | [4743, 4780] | 1.02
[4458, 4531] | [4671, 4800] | 1.05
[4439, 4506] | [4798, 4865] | 1.02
